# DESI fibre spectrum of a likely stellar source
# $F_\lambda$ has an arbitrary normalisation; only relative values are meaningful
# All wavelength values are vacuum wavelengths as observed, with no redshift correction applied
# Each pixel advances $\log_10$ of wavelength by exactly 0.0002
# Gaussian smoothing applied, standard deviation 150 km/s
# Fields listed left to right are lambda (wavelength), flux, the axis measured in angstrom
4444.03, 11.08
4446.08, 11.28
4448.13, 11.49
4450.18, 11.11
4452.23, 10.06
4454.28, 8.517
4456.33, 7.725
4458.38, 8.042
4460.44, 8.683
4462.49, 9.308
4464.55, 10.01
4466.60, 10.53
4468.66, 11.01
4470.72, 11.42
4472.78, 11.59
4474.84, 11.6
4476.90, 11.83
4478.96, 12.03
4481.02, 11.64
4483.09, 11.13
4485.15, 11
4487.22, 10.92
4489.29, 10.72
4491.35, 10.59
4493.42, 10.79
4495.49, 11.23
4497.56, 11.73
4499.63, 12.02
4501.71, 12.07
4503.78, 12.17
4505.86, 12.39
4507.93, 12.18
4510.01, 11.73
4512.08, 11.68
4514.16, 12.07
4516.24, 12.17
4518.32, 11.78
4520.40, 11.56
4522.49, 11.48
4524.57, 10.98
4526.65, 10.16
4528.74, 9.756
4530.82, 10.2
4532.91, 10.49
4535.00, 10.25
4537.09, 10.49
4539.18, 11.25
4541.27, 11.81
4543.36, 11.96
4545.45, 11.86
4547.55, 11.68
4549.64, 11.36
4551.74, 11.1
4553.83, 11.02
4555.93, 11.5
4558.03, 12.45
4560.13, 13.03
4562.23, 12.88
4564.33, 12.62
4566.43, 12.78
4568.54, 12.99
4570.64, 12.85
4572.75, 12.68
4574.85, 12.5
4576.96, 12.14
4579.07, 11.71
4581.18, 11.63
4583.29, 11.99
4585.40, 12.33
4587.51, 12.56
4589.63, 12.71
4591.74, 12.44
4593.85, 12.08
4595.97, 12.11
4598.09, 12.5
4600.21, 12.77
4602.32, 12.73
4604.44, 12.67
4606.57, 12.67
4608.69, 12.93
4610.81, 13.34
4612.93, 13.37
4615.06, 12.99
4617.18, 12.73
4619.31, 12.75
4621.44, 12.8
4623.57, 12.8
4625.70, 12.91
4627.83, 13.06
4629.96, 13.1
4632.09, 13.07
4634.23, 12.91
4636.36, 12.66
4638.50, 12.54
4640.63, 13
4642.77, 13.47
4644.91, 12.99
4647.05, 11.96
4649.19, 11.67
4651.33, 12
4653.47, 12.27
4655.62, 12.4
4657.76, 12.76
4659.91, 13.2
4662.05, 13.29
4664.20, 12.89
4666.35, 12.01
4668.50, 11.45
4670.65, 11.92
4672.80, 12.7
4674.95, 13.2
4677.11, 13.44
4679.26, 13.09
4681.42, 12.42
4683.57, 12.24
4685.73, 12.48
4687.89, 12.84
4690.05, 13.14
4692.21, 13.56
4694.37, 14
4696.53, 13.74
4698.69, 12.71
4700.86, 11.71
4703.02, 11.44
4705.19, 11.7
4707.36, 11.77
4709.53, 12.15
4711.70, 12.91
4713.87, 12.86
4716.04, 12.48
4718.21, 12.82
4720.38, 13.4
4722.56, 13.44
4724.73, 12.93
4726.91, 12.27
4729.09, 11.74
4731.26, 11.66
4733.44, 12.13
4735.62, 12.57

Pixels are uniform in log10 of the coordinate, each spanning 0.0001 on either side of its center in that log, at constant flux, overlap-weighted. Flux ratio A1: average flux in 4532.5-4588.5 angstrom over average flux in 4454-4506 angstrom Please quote 1.1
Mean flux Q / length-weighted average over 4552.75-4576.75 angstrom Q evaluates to 12.5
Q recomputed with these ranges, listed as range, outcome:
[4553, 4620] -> 12.5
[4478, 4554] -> 11.3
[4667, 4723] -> 12.7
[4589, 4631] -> 12.8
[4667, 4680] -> 12.6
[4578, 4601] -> 12.2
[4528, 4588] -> 11.8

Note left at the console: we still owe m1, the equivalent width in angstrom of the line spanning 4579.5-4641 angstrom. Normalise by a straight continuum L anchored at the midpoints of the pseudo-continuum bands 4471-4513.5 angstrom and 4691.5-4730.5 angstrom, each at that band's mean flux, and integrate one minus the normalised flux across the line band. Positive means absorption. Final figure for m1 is -2.8 angstrom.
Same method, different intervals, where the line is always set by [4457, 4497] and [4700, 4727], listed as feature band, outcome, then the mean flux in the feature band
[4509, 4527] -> -0.9 angstrom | 11.6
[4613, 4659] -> -3.2 angstrom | 12.7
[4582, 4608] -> -1.9 angstrom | 12.5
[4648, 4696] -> -2.1 angstrom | 12.7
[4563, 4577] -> -1.6 angstrom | 12.7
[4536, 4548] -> -0.3 angstrom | 11.5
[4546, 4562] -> -0.7 angstrom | 11.8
